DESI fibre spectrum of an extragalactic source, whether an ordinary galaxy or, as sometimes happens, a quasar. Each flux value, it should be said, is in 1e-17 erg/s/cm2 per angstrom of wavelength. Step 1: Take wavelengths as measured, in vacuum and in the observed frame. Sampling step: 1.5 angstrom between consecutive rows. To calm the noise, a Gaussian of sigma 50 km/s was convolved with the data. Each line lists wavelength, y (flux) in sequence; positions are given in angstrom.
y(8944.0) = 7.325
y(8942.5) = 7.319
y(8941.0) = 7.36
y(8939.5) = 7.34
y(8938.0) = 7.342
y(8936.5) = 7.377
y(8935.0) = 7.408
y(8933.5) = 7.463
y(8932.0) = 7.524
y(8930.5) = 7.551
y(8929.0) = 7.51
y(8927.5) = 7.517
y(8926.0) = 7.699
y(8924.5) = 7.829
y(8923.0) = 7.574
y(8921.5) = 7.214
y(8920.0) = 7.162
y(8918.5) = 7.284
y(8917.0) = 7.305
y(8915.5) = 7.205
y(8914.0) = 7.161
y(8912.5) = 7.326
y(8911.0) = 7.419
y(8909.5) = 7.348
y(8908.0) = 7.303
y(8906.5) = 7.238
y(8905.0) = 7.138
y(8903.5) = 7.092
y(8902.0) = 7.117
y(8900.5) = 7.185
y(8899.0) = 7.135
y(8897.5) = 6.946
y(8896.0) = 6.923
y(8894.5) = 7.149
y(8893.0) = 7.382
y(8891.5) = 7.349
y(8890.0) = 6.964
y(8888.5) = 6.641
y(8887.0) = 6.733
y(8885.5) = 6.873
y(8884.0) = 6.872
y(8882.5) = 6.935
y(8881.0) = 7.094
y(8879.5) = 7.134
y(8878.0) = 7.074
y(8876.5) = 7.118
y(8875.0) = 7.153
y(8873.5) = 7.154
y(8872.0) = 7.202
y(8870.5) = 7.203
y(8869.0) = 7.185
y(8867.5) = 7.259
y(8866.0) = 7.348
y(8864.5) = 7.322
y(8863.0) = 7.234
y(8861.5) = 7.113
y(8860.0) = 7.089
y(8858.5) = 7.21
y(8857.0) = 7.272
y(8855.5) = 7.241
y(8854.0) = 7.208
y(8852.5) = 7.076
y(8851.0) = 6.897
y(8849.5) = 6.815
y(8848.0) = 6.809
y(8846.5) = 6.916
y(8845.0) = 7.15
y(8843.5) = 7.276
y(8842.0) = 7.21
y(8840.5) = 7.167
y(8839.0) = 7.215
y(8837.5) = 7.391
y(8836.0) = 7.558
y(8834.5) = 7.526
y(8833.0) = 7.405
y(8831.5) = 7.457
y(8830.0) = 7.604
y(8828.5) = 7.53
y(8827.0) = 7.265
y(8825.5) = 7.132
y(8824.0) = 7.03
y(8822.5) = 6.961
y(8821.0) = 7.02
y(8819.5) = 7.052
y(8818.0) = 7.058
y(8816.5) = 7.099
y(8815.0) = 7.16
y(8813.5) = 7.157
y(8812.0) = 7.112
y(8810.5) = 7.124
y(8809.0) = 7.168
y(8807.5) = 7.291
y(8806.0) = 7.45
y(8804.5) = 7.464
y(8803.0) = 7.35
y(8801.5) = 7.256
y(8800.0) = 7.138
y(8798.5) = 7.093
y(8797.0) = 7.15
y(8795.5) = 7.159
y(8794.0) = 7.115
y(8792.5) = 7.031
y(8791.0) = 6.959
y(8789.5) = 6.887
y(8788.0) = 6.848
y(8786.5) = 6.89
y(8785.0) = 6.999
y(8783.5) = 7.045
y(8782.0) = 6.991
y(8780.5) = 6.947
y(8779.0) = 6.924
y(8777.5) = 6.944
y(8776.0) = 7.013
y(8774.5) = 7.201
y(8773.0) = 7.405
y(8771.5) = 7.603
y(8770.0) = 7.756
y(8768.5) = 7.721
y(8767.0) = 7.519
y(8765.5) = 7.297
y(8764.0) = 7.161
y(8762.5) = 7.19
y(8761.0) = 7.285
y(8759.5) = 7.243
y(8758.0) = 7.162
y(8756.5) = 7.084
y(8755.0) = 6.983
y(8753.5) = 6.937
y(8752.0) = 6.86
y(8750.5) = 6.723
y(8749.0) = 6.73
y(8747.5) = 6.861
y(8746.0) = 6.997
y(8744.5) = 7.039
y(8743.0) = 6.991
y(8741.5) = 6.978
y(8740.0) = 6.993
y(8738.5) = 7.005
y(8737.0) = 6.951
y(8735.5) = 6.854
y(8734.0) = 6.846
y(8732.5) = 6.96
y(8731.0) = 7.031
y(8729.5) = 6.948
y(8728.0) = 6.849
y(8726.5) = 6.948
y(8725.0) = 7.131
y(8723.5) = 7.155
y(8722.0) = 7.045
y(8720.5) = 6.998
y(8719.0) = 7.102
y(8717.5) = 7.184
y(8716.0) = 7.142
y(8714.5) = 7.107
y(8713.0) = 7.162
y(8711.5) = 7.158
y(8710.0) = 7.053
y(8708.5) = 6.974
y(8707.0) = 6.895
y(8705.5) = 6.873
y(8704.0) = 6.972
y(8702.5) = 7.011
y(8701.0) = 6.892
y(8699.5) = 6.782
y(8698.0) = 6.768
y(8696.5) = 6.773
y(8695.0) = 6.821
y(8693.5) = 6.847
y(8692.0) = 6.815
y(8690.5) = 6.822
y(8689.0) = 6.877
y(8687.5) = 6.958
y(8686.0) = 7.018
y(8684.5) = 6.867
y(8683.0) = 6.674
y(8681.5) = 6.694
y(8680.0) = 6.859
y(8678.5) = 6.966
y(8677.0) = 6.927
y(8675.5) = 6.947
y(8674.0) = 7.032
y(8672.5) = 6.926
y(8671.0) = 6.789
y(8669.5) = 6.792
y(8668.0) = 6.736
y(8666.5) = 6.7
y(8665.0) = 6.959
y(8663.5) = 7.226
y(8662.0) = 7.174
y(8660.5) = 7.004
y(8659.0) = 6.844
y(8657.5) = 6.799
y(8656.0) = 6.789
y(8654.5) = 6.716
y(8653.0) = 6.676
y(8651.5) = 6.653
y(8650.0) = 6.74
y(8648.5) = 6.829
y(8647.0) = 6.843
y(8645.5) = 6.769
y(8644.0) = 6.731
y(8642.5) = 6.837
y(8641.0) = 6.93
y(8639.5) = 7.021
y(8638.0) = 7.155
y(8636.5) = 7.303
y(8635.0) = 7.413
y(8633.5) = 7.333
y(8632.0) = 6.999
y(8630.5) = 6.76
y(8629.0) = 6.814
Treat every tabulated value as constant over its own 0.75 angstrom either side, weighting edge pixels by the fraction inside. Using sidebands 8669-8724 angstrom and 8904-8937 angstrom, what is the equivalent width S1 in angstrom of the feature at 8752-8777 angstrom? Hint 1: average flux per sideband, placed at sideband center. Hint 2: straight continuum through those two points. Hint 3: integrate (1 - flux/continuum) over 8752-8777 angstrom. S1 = -0.7 angstrom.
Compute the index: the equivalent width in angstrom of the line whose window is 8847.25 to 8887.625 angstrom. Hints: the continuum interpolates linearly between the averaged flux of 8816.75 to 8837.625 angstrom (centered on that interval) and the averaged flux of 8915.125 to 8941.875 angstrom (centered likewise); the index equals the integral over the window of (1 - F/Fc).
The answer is 1.31 angstrom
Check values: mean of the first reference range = 7.28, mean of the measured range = 7.1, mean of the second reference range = 7.43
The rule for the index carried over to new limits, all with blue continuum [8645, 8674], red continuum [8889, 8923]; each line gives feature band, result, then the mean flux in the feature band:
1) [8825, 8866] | -0.7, 7.23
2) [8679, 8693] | 0.1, 6.84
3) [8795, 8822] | -0.5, 7.18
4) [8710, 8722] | -0.3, 7.11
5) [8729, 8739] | 0.0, 6.94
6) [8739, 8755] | 0.1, 6.92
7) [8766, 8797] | -0.6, 7.15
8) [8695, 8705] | 0.1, 6.86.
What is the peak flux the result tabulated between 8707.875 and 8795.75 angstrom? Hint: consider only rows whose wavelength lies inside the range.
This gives 7.756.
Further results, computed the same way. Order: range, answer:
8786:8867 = 7.604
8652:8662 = 7.174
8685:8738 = 7.184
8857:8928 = 7.829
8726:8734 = 7.031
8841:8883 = 7.348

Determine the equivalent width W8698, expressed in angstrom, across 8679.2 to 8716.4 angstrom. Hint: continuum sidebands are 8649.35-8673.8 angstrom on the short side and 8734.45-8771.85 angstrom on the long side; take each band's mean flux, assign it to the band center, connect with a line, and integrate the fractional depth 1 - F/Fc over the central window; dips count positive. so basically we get 0.23 angstrom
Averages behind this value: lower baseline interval 6.85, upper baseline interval 7.11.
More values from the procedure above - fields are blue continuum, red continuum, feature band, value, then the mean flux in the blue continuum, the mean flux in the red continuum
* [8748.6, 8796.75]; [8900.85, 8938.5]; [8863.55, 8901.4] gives 1.1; 7.12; 7.36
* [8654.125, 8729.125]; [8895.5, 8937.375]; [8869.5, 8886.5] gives 0.4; 6.93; 7.32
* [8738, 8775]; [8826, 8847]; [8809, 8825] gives 0.5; 7.15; 7.34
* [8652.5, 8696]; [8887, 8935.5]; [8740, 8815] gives -0.8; 6.87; 7.27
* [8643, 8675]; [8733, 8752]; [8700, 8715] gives -0.3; 6.84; 6.91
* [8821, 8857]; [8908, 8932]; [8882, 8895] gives 0.6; 7.21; 7.41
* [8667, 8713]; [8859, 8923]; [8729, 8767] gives -0.3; 6.89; 7.15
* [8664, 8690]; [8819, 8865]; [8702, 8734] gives -0.4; 6.87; 7.2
